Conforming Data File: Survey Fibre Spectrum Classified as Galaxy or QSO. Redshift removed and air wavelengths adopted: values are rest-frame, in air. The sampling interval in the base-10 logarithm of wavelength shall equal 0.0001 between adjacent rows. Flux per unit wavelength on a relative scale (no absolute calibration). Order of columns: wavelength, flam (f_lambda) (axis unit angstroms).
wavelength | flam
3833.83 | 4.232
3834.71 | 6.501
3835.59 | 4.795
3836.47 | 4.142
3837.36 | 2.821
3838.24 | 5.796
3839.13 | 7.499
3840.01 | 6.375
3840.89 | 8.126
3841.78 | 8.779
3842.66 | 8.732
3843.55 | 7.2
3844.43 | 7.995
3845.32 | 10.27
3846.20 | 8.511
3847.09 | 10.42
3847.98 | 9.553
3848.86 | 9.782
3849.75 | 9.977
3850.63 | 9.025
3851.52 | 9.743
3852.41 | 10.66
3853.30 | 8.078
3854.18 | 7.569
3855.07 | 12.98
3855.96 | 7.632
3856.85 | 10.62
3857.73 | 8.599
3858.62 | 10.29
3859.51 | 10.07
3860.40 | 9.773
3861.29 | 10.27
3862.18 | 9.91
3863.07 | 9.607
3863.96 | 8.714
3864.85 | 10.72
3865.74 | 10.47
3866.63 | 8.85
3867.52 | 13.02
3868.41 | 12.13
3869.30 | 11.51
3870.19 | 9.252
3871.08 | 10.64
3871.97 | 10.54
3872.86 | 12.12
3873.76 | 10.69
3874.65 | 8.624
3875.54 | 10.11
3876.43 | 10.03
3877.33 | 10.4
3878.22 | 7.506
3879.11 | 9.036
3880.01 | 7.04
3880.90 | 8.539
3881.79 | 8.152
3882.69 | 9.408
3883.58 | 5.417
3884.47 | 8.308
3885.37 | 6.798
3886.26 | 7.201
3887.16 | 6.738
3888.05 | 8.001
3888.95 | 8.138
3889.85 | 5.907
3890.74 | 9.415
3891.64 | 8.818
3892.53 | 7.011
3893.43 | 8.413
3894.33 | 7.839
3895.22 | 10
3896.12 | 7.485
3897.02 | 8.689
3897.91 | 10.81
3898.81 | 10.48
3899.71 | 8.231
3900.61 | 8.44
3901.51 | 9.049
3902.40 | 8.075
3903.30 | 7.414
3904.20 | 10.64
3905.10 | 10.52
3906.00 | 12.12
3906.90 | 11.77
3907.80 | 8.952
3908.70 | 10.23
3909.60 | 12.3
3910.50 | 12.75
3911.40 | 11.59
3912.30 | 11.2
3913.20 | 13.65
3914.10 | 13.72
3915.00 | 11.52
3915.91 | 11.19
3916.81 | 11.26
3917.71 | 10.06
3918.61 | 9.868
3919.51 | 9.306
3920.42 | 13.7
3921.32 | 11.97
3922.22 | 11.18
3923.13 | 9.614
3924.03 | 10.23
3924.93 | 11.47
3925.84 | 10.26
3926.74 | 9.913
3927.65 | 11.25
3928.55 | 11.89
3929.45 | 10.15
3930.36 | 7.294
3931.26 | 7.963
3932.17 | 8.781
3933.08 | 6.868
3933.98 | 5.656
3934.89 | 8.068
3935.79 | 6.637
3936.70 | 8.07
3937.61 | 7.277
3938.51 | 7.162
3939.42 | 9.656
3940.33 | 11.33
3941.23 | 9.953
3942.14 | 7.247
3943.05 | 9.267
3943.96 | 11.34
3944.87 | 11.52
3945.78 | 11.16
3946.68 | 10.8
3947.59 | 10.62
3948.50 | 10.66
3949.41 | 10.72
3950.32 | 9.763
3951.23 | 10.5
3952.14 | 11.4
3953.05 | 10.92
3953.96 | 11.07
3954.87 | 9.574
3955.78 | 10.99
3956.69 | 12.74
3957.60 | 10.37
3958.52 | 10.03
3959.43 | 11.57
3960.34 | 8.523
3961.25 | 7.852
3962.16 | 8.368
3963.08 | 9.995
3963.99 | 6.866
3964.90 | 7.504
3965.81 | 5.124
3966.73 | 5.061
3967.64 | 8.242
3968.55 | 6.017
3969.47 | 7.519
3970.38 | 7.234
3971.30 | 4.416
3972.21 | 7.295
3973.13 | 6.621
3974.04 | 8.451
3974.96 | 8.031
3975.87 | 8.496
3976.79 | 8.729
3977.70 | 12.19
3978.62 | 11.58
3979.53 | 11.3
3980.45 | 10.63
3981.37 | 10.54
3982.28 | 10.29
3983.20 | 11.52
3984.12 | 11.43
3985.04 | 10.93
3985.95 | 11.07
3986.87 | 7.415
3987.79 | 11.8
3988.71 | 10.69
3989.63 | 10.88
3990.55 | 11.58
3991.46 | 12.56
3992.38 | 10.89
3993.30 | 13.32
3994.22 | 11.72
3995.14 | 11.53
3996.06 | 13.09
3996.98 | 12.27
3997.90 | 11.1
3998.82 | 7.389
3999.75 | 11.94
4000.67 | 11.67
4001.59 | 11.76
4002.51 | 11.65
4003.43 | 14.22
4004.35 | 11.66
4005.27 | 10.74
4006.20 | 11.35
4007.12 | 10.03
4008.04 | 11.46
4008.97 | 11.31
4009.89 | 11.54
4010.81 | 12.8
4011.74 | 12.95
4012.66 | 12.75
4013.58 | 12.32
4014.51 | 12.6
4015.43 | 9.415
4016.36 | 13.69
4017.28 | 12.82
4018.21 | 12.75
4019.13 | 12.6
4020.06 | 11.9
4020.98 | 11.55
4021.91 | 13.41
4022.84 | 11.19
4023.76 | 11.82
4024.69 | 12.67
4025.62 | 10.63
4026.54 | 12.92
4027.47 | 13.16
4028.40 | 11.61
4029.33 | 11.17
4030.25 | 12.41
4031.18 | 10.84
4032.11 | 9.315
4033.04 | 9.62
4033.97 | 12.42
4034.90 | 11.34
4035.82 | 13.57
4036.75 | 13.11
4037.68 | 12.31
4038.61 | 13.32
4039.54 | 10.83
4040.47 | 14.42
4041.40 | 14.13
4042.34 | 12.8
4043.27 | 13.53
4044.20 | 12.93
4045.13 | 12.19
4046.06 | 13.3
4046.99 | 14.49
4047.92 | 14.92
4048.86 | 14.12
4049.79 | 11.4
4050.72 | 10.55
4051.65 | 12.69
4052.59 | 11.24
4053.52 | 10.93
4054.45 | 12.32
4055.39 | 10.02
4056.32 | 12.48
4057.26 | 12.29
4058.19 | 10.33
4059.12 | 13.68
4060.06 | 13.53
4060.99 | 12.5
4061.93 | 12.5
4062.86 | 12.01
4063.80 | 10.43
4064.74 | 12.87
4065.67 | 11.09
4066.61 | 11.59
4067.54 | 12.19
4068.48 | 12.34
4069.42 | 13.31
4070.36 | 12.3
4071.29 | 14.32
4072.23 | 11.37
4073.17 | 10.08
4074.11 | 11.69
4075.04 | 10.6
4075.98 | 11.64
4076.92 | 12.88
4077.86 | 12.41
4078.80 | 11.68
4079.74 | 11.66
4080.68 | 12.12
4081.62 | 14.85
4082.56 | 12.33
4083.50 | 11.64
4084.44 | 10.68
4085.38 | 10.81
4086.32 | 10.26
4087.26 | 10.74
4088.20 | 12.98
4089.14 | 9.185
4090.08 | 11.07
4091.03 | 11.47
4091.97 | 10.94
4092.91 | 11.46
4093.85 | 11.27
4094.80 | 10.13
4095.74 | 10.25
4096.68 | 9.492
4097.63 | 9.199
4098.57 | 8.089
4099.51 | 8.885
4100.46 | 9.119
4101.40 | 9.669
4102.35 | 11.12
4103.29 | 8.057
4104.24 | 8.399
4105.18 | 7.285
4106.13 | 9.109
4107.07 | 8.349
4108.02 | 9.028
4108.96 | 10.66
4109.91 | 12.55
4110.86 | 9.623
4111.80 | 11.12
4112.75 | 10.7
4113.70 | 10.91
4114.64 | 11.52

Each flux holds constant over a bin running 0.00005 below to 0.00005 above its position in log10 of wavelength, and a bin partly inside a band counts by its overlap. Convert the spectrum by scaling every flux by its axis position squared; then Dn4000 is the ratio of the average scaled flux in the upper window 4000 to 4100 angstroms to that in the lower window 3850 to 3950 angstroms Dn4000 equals 1.3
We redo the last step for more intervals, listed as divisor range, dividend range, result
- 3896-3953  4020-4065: 1.29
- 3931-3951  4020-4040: 1.36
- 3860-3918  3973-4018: 1.23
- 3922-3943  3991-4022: 1.37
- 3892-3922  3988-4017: 1.19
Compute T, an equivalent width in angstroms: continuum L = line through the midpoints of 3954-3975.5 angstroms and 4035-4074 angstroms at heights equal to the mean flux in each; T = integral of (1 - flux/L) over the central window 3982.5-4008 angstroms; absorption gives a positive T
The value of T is -4.4 angstroms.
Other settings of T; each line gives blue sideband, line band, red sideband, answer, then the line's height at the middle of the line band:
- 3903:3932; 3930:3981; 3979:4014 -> 9.8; 11.1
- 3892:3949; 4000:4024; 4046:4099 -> -2.2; 11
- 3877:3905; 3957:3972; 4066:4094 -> 2.8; 9.65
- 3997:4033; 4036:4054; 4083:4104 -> -2.6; 11.2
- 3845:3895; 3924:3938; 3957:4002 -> 1.0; 9.51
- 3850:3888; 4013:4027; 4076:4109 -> -2.8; 10.2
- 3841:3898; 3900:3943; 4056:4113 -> -1.5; 9.64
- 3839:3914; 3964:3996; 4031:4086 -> 4.4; 11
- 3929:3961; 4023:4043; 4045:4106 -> -2.4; 10.8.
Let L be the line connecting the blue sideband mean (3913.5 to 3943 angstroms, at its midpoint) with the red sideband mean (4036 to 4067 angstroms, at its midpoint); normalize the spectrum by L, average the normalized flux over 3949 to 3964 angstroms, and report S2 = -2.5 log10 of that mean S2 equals 0.018 mag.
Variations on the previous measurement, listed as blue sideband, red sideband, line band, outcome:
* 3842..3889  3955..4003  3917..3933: -0.068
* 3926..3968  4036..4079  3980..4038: -0.061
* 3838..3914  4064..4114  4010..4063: -0.170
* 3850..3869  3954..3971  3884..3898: 0.185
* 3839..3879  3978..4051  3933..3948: 0.198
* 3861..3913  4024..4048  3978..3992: 0.042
